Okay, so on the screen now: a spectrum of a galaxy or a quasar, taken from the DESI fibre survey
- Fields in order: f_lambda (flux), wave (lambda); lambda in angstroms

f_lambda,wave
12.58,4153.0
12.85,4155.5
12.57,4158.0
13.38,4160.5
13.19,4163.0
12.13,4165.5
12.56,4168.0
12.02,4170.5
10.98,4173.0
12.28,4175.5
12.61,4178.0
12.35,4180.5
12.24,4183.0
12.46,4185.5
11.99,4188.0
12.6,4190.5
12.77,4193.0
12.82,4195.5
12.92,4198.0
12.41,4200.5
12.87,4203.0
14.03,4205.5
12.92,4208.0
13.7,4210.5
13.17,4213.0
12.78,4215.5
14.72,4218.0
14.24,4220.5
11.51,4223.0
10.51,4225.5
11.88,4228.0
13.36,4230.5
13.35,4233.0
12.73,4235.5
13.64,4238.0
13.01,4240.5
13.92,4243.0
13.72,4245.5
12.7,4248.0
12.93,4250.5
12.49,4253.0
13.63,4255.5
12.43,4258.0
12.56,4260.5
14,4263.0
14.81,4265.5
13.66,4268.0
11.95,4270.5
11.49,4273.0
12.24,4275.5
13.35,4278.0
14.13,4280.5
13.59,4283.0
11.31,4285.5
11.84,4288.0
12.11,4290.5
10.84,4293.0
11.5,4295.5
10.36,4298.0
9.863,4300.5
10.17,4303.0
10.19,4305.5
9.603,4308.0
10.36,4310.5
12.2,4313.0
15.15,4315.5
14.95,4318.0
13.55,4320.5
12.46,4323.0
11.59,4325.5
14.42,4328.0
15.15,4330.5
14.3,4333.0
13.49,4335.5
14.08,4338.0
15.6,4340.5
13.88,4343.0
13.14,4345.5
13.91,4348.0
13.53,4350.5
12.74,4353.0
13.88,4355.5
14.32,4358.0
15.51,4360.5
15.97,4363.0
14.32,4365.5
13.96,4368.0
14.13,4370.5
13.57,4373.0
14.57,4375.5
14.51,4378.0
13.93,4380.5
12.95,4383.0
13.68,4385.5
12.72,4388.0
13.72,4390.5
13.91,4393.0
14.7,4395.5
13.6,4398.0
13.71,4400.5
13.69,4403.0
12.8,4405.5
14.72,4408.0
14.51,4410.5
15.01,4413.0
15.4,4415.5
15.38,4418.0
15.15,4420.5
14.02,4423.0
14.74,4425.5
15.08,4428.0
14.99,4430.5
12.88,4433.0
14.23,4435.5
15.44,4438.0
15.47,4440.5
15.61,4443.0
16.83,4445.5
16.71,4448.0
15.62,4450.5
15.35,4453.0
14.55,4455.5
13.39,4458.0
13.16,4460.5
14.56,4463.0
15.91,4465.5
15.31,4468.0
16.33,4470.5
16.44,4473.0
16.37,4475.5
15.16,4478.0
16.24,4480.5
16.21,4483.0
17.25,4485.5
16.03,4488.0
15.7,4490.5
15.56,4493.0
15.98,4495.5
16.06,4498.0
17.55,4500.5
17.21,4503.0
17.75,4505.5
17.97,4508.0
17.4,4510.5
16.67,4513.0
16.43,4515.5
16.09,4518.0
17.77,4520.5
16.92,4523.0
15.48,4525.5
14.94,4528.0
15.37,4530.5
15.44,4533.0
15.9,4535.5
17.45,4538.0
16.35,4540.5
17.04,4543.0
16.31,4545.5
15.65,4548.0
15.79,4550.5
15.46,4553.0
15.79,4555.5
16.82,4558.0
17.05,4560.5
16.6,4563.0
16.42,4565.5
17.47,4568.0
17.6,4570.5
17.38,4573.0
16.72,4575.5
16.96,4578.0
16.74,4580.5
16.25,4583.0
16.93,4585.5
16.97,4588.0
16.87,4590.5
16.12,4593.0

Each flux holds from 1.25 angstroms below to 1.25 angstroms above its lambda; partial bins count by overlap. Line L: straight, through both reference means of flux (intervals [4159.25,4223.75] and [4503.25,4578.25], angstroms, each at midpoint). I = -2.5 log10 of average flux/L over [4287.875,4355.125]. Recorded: 0.12 mag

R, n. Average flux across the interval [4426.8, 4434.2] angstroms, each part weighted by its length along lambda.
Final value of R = 14.3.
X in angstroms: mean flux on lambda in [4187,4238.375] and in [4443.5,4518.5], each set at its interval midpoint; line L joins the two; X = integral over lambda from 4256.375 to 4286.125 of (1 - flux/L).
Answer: 1.3 angstroms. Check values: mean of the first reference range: 12.9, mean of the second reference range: 16.1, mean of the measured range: 13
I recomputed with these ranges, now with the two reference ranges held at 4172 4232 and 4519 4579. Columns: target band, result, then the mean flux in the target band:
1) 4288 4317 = 0.226 mag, 11.2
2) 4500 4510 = -0.106 mag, 17.6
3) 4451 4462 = 0.089 mag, 14.2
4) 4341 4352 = 0.040 mag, 13.7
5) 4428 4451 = -0.002 mag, 15.3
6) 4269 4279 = 0.101 mag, 12.3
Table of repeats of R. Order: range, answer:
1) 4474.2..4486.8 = 16.2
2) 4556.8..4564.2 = 16.8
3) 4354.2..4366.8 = 14.8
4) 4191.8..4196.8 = 12.8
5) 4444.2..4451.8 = 16.4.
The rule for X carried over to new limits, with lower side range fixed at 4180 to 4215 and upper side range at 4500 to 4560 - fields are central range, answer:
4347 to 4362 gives 0.54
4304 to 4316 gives 2.40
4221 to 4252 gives 1.03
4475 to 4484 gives -0.02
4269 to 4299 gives 3.65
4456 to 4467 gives 1.00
